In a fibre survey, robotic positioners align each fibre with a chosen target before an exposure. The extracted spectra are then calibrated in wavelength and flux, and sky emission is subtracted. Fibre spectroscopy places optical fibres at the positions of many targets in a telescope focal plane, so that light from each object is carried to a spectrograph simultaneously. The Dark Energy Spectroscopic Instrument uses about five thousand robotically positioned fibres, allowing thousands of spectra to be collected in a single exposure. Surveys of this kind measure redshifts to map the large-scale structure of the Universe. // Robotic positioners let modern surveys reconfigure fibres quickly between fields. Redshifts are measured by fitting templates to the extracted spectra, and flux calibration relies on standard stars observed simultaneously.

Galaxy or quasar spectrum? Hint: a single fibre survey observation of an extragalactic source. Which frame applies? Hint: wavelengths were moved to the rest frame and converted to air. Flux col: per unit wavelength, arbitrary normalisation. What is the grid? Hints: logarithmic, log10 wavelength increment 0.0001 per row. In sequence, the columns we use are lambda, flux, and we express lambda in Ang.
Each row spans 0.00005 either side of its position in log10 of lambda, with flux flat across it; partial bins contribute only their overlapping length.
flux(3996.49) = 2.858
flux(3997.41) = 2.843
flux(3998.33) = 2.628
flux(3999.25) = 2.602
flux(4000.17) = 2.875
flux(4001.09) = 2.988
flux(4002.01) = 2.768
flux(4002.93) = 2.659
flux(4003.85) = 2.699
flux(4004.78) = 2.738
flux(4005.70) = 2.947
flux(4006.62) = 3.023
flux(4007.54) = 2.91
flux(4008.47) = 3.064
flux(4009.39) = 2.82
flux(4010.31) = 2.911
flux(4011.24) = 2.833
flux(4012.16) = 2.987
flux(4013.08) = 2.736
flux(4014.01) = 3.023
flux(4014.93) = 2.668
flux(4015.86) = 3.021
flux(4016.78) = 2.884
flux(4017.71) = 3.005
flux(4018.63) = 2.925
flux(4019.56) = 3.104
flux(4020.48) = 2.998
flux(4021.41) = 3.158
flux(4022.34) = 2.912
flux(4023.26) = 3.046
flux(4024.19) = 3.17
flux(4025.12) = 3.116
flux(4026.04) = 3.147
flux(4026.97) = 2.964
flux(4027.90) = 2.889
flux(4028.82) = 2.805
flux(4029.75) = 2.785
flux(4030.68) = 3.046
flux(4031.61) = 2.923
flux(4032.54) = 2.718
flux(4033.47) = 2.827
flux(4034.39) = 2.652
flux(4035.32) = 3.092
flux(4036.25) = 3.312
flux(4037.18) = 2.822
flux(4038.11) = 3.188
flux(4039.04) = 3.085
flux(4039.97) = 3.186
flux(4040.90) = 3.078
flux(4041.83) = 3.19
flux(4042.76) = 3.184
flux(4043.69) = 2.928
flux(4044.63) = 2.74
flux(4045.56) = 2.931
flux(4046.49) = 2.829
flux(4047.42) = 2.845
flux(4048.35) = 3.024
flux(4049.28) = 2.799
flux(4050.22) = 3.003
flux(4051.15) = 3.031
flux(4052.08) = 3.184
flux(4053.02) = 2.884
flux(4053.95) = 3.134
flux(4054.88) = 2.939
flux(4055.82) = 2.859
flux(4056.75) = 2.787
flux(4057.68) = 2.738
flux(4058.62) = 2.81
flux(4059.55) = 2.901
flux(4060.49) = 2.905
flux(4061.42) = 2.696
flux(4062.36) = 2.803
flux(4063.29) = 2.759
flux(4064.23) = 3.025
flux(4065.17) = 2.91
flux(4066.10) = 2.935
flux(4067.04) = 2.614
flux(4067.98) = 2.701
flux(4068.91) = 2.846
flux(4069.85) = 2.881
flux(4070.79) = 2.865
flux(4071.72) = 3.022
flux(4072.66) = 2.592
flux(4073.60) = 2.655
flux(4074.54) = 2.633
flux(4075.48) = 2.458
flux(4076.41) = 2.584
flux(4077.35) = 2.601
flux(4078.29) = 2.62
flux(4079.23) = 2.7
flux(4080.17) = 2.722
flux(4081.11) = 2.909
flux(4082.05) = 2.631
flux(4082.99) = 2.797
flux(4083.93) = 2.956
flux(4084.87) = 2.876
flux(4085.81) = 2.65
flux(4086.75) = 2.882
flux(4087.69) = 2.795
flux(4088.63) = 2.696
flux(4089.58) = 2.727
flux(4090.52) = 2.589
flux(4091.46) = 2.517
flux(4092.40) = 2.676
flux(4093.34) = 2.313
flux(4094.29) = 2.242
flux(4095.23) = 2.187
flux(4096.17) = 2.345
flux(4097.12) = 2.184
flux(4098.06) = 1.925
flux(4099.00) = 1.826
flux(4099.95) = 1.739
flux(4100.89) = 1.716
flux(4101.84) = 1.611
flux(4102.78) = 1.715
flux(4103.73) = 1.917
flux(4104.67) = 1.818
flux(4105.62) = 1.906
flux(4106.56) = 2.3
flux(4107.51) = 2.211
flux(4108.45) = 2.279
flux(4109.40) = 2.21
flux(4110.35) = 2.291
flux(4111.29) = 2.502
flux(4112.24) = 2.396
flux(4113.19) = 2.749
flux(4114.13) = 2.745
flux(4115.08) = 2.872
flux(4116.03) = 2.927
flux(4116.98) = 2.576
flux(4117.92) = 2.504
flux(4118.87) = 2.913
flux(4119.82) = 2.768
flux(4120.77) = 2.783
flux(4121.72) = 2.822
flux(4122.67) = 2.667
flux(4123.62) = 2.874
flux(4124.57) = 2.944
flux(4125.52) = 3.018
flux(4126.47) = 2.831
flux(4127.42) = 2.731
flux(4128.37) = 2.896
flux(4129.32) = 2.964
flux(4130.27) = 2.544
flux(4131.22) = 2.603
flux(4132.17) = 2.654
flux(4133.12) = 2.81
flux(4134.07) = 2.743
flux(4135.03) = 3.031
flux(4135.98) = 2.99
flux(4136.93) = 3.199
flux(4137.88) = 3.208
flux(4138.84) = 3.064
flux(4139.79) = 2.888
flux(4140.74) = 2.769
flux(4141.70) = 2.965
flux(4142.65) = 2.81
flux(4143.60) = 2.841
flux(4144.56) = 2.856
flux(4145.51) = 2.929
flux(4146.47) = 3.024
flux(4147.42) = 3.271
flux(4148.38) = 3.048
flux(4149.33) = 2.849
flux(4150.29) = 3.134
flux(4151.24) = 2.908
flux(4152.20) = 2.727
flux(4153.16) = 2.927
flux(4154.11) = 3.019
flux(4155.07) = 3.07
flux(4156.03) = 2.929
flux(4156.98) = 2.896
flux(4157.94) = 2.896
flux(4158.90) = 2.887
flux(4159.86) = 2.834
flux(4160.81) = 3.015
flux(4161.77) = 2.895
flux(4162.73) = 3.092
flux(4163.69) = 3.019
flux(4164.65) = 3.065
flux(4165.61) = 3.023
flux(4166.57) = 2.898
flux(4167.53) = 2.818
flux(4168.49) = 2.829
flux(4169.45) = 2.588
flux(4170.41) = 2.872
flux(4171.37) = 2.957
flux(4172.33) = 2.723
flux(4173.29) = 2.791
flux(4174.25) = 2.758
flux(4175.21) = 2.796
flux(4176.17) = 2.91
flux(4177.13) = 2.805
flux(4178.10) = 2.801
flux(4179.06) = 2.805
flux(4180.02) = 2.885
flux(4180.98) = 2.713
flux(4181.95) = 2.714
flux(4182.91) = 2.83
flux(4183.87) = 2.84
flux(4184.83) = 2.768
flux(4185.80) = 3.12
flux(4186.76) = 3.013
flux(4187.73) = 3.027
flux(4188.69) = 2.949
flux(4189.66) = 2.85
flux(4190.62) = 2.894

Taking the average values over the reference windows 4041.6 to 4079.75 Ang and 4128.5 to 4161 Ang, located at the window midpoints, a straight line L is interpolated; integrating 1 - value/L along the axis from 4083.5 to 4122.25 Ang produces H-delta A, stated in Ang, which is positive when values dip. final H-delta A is 6.4 Ang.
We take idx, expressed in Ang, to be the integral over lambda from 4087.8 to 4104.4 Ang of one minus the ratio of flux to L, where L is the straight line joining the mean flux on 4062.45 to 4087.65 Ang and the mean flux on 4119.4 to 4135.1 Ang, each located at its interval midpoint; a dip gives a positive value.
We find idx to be 3.6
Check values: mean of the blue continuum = 2.76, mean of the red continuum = 2.8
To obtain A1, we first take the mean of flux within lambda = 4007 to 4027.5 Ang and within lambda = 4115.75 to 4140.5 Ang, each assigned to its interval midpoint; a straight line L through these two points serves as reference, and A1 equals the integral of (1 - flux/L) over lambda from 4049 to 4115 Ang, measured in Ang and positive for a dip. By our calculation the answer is 7.3 Ang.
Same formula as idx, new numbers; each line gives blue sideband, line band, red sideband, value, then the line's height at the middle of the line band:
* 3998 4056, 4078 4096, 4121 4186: 1.6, 2.92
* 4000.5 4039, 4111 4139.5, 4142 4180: 1.0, 2.91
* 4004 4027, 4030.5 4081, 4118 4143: 0.9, 2.92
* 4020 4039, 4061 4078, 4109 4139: 0.8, 2.89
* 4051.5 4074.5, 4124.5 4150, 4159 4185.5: -0.5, 2.85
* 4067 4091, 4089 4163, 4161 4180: 4.0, 2.8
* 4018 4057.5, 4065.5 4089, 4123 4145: 1.5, 2.94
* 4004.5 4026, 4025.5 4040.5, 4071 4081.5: -0.4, 2.88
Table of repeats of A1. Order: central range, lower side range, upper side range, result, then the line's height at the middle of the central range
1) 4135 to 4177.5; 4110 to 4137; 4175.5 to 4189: -1.59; 2.82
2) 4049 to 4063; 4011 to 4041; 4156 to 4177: 0.27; 2.95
